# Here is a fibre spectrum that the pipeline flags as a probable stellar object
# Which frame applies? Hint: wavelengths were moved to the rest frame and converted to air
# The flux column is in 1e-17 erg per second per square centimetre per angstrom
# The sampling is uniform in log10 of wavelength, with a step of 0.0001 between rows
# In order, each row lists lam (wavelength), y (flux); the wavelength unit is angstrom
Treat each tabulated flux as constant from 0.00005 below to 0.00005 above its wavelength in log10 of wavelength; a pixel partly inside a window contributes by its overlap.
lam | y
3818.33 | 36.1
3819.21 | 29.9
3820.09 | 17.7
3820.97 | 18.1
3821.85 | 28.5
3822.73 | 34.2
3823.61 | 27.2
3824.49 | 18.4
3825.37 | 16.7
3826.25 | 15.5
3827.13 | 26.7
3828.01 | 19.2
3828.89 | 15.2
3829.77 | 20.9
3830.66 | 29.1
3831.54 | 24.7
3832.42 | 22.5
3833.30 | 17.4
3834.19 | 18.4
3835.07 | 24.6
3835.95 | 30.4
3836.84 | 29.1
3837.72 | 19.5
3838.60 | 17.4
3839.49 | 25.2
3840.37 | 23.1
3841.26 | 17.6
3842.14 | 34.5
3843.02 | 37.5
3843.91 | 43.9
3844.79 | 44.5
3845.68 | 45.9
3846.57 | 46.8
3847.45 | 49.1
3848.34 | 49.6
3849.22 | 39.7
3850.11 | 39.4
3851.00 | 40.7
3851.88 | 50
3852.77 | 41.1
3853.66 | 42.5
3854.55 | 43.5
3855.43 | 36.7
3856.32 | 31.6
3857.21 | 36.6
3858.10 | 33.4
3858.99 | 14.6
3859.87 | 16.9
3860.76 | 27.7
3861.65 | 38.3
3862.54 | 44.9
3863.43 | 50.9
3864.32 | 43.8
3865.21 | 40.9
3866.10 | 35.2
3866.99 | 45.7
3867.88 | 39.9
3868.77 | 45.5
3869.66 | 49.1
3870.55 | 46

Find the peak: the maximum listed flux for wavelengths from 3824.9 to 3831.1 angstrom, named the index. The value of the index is 29.1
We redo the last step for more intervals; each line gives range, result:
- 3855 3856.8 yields 36.7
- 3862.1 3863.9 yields 50.9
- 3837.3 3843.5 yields 37.5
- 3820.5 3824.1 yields 34.2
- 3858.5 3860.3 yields 16.9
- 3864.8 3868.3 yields 45.7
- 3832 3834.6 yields 22.5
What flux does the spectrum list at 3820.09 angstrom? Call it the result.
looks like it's 17.7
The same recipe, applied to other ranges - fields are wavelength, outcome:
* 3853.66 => 42.5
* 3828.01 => 19.2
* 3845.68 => 45.9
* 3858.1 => 33.4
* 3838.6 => 17.4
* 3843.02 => 37.5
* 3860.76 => 27.7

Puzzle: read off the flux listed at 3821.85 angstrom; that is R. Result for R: 28.5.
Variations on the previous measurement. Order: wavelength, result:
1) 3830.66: 29.1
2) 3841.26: 17.6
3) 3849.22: 39.7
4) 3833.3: 17.4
